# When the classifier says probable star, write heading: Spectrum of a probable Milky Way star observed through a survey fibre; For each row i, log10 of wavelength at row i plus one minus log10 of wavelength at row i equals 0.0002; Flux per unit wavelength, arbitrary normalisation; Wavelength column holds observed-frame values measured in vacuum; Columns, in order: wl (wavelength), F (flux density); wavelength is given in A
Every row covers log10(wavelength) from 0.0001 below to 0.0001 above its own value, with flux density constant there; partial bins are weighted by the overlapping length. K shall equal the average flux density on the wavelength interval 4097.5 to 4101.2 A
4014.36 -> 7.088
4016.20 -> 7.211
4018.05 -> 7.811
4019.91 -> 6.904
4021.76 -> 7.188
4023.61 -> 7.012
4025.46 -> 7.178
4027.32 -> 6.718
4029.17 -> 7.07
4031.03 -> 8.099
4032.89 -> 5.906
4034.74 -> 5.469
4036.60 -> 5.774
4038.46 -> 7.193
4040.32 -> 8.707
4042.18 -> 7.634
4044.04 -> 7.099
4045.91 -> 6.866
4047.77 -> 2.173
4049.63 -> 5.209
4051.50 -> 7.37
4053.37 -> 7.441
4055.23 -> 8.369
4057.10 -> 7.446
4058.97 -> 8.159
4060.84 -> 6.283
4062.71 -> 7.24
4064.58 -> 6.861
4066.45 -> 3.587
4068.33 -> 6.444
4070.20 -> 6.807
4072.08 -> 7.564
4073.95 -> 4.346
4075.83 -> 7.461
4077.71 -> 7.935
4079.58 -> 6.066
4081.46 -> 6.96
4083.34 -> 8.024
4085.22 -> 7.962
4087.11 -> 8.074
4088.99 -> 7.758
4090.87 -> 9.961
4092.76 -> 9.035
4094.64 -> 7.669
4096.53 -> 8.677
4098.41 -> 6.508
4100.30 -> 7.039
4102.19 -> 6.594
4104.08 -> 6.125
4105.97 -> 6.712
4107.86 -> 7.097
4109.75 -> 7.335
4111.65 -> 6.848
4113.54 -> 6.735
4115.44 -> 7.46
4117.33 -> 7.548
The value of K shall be 6.77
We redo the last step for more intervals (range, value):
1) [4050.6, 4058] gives 7.66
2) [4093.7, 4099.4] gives 7.62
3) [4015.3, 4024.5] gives 7.22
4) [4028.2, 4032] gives 7.55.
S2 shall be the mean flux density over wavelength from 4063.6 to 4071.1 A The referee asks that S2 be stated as 5.93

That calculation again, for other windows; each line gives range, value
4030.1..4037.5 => 6.31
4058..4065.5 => 7.14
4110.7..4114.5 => 6.78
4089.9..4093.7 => 9.48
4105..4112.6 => 7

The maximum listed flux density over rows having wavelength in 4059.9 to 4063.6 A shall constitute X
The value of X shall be 7.24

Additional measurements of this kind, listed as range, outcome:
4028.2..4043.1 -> 8.707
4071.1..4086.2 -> 8.024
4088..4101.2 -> 9.961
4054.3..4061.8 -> 8.369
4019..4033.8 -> 8.099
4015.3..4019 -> 7.811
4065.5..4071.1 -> 6.807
